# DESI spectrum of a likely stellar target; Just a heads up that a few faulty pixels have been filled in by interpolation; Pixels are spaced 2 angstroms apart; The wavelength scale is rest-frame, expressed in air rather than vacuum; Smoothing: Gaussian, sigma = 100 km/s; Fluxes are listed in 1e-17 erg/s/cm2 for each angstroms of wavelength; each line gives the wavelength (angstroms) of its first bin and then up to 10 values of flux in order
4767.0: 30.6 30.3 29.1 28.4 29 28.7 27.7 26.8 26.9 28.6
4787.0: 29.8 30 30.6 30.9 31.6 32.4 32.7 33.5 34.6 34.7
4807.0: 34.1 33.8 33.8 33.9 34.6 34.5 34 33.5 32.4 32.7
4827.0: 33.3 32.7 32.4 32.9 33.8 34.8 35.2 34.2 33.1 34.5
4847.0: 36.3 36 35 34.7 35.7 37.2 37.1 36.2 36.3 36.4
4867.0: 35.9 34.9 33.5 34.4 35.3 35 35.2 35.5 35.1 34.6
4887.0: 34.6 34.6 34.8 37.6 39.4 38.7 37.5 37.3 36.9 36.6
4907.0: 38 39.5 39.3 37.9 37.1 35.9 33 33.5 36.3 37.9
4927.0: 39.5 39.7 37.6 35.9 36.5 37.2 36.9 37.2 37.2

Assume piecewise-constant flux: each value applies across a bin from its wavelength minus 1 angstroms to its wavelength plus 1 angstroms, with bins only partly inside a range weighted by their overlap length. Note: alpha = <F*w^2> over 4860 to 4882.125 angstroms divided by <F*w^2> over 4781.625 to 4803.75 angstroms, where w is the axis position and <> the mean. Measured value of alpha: 1.18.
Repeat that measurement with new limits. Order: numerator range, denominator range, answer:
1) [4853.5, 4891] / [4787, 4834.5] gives 1.10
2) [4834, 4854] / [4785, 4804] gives 1.12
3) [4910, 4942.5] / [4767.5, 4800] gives 1.32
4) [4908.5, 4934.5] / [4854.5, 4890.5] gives 1.07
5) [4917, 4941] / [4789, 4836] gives 1.16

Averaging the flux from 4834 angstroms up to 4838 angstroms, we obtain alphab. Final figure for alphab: 34.3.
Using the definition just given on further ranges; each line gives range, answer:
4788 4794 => 30.5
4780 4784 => 26.9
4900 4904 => 37.1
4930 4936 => 36.7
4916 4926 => 35.3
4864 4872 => 35.2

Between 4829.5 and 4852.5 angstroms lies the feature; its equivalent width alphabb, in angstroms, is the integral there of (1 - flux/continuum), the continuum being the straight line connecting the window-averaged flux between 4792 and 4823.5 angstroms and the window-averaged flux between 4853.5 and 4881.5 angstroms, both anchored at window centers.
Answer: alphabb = 0.2 angstroms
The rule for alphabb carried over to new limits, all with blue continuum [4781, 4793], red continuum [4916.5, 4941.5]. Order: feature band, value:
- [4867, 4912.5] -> -2.2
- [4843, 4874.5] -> -2.5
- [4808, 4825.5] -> -1.7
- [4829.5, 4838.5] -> -0.5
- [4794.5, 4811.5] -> -2.0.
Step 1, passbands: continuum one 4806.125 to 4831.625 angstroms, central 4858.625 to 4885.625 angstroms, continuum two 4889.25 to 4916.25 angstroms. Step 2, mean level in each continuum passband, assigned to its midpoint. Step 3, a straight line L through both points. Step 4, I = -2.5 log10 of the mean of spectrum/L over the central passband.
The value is 0.02 mag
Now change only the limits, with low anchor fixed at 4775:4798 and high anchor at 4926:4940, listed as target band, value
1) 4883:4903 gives -0.034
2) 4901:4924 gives -0.009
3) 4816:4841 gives -0.059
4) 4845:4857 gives -0.081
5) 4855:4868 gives -0.088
